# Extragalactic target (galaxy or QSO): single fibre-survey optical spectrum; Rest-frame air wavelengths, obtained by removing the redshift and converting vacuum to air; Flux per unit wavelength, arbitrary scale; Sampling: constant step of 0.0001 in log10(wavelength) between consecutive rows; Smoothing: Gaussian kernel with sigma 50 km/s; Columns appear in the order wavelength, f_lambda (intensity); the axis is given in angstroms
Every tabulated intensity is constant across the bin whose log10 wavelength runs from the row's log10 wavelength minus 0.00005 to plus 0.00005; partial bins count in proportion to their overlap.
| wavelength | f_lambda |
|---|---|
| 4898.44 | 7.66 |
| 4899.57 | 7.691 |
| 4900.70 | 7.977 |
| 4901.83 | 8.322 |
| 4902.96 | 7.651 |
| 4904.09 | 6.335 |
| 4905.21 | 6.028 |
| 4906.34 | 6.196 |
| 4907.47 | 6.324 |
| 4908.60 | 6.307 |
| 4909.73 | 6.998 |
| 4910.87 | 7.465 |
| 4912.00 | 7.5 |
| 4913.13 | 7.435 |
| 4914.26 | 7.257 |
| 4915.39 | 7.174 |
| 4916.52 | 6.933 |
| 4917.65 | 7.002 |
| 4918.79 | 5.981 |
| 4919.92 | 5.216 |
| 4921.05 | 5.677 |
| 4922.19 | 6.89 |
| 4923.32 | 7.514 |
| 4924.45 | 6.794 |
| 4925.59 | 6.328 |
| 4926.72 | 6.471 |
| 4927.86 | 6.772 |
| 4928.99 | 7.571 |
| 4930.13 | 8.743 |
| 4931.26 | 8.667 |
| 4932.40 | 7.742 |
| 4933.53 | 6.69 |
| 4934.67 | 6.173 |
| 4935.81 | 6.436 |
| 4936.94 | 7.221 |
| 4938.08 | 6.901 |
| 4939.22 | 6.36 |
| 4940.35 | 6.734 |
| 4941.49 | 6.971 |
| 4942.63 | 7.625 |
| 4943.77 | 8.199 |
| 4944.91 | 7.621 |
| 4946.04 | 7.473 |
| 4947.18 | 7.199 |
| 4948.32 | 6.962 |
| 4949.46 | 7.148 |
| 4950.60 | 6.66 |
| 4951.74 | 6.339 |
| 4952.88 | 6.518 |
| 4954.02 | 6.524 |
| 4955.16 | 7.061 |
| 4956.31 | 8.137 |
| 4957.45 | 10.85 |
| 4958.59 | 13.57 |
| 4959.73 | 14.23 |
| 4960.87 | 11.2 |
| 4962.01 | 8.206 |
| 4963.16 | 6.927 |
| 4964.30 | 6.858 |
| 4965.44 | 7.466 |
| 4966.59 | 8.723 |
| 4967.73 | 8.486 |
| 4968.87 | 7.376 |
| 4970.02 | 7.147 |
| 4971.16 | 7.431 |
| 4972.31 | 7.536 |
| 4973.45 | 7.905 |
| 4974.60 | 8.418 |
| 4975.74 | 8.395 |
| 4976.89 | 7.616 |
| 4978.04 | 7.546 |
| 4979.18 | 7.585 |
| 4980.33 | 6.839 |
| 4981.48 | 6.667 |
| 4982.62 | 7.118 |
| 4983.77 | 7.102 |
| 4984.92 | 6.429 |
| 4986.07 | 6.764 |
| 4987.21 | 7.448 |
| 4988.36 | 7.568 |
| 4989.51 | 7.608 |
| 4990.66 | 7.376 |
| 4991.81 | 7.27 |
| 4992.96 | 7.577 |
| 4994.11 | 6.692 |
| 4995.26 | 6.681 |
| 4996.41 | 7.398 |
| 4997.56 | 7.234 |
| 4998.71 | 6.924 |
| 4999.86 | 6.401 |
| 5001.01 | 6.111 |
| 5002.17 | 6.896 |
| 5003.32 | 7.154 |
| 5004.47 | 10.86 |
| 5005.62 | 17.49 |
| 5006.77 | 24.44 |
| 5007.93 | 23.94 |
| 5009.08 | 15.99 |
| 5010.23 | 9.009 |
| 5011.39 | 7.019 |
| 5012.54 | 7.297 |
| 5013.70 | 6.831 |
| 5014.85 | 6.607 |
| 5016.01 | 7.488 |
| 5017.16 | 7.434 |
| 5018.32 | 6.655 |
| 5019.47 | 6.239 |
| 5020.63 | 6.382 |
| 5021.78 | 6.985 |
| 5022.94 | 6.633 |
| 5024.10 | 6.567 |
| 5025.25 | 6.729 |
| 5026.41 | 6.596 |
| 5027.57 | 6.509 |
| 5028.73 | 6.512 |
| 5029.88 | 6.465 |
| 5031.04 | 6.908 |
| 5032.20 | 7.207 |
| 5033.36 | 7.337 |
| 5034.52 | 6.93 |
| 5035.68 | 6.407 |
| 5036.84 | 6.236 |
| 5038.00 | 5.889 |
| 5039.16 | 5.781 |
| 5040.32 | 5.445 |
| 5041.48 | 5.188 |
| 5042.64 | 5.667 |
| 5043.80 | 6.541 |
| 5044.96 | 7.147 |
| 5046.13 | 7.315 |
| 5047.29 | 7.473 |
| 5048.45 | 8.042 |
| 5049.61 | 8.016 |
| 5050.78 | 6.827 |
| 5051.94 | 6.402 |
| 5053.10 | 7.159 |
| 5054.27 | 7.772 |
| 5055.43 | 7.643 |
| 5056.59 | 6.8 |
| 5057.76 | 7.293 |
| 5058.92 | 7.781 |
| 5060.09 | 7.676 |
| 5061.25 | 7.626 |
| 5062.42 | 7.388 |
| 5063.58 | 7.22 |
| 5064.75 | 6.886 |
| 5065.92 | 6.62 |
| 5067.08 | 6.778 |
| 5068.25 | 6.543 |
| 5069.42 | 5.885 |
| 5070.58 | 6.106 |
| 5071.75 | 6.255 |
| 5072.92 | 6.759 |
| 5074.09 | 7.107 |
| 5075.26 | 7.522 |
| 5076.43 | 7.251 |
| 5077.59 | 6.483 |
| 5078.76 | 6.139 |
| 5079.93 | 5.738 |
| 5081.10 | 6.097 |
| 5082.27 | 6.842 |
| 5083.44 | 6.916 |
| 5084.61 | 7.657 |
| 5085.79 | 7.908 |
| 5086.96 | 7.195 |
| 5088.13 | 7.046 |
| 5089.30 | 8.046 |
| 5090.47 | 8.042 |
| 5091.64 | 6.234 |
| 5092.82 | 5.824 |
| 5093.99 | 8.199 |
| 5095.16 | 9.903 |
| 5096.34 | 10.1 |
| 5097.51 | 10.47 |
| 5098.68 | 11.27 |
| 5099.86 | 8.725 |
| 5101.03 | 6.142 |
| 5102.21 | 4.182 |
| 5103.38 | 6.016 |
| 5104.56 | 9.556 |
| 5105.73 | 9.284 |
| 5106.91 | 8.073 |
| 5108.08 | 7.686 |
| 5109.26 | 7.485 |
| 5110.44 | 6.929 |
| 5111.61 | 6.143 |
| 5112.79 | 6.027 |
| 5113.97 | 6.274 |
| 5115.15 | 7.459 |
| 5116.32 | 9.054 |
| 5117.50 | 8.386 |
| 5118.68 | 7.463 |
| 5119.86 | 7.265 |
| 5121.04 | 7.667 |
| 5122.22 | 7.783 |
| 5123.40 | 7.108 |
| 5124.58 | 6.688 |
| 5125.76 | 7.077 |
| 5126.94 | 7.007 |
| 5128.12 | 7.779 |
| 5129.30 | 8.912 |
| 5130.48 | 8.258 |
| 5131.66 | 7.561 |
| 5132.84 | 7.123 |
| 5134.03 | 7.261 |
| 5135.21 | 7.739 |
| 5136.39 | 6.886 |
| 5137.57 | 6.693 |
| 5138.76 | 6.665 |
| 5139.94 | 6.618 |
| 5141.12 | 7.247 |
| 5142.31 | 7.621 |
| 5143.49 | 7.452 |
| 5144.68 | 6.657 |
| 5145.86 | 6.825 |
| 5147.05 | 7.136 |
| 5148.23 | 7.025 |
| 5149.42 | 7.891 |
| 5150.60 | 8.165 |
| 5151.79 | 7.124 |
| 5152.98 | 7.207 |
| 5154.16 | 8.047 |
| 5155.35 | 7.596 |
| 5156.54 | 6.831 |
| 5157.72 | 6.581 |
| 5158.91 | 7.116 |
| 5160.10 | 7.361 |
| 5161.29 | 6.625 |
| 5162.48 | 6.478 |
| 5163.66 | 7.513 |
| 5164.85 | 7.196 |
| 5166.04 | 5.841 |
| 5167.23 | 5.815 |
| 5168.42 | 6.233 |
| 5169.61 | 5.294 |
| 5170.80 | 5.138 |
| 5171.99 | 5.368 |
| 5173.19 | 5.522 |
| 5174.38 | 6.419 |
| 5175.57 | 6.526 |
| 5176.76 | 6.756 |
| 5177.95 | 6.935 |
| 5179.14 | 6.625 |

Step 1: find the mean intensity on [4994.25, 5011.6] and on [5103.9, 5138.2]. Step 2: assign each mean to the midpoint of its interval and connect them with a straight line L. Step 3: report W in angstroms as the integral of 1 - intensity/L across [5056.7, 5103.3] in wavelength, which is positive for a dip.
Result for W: 7.5 angstroms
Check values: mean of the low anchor 10.9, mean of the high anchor 7.53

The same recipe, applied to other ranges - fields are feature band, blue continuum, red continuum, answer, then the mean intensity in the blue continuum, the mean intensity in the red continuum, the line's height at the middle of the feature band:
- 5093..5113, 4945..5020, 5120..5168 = -1.3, 8.43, 7.2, 7.51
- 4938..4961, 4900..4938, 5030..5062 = -3.7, 6.96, 6.9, 6.95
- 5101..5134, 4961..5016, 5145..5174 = -1.0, 8.53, 6.74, 7.18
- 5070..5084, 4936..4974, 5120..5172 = 1.5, 7.91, 7.07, 7.38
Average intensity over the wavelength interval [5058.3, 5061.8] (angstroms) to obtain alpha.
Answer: 7.7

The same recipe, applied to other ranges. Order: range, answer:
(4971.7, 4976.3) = 8.06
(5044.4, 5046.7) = 7.21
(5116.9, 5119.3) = 7.91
